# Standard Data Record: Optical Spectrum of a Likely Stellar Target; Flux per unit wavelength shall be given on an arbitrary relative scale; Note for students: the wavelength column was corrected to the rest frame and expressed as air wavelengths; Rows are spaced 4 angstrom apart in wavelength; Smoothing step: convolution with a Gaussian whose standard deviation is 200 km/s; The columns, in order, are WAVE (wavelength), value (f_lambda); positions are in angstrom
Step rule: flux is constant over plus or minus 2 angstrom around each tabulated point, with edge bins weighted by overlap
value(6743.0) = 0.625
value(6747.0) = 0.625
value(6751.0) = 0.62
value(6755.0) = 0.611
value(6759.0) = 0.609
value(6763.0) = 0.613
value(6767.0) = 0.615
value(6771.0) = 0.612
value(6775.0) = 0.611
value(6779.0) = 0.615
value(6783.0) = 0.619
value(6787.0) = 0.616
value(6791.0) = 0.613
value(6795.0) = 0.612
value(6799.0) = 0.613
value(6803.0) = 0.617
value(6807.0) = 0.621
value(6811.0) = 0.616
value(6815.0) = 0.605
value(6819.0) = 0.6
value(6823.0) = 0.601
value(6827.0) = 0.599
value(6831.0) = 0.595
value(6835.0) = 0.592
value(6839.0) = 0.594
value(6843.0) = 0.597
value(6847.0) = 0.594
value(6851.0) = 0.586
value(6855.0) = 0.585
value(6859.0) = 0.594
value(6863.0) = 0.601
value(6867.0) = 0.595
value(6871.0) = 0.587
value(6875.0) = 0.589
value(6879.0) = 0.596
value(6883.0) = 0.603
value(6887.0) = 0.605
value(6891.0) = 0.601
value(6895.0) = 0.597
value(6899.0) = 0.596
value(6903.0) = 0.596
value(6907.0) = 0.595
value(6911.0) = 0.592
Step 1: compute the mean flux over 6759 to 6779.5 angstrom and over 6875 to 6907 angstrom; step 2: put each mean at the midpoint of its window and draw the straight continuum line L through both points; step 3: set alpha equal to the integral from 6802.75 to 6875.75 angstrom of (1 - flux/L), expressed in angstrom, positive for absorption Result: 0.8 angstrom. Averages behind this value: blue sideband 0.613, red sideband 0.598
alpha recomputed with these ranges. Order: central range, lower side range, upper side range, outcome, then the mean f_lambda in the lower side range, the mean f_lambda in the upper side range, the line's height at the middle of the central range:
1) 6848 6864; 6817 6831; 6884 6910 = 0.21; 0.599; 0.598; 0.599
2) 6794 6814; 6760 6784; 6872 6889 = -0.21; 0.614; 0.598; 0.609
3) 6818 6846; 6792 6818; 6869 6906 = 0.52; 0.613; 0.597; 0.608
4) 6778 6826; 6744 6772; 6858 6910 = -0.25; 0.615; 0.596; 0.609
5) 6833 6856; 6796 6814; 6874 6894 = 0.60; 0.616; 0.599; 0.608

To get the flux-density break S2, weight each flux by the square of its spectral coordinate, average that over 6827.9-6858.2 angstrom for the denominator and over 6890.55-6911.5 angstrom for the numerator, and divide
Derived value 1.02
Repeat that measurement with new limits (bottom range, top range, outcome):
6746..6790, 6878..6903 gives 1.01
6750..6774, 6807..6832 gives 1.00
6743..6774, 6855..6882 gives 1.00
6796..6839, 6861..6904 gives 1.00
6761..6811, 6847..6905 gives 0.99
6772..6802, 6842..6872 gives 0.98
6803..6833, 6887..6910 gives 1.01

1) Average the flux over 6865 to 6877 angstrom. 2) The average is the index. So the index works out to 0.59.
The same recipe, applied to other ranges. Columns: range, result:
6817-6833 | 0.599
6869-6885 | 0.594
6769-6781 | 0.613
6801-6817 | 0.615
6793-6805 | 0.614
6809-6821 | 0.607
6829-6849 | 0.594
